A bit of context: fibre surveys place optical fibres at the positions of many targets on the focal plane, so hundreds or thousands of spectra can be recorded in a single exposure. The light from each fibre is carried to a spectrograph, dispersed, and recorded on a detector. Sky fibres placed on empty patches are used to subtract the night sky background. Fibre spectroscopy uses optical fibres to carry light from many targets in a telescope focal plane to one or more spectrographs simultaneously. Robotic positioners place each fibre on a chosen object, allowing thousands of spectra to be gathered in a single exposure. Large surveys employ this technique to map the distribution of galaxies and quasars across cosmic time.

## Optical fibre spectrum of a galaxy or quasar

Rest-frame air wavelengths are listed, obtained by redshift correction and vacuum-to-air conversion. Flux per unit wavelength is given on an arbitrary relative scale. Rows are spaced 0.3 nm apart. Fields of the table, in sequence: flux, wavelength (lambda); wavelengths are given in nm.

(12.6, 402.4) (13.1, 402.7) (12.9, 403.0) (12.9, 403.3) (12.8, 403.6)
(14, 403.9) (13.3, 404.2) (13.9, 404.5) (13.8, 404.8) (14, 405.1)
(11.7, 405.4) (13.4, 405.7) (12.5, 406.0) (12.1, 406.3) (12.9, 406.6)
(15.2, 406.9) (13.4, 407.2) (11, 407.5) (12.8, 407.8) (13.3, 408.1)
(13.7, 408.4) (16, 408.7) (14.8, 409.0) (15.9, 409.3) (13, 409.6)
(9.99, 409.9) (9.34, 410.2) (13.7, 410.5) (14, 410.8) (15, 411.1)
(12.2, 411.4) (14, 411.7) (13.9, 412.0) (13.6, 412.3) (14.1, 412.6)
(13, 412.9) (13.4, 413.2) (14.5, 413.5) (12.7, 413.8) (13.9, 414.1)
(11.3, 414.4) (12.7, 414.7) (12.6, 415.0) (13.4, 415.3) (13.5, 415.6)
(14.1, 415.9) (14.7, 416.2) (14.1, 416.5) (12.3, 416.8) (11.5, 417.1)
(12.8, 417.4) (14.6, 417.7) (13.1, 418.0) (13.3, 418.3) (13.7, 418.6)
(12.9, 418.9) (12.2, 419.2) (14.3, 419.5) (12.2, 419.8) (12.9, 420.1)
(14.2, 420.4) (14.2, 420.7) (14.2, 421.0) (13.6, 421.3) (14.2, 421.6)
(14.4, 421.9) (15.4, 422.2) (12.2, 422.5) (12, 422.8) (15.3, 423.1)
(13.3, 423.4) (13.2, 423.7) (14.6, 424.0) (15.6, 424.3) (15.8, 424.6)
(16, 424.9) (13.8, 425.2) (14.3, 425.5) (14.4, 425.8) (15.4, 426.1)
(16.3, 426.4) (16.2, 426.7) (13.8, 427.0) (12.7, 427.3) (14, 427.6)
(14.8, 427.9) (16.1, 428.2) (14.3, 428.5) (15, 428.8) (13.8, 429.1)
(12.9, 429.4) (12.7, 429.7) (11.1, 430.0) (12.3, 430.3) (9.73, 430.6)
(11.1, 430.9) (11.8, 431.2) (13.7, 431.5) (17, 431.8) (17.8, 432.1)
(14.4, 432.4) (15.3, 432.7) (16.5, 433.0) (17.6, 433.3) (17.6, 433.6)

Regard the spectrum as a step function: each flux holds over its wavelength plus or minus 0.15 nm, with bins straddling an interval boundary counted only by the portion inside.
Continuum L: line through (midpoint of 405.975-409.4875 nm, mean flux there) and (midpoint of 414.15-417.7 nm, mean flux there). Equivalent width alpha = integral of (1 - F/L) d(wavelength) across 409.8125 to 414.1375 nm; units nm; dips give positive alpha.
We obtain 0.059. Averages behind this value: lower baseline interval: 13.7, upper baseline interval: 13.1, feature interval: 13.2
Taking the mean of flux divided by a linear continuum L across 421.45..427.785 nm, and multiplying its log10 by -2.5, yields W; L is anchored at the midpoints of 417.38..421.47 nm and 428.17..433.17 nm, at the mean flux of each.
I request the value -0.062 mag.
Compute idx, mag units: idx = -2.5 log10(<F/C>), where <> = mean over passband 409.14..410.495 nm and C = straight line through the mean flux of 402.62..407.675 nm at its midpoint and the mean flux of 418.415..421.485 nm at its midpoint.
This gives 0.08 mag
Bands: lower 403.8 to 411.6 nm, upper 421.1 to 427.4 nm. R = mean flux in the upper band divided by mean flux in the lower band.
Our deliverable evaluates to 1.09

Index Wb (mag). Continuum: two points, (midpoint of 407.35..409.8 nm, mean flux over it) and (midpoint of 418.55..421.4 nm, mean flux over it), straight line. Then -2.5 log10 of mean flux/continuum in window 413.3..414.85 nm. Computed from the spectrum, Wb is 0.05 mag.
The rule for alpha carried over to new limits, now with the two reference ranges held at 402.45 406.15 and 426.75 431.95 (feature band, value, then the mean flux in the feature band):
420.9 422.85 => -0.067 nm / 13.8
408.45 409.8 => -0.146 nm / 14.7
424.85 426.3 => -0.150 nm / 14.7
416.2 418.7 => 0.007 nm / 13.3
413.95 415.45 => 0.055 nm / 12.8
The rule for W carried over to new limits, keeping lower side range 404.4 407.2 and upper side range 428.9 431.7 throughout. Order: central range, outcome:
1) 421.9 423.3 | -0.10 mag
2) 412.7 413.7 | -0.05 mag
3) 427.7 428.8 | -0.21 mag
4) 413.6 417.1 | -0.02 mag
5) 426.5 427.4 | -0.16 mag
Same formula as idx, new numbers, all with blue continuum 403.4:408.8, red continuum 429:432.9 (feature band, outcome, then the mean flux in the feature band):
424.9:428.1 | -0.10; 14.7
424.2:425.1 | -0.17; 15.7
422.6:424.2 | -0.03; 13.7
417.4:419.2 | 0.00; 13.3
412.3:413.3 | -0.02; 13.5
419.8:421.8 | -0.03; 13.8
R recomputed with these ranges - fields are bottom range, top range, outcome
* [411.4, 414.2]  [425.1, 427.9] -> 1.07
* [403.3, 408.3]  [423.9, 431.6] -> 1.06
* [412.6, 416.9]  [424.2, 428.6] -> 1.12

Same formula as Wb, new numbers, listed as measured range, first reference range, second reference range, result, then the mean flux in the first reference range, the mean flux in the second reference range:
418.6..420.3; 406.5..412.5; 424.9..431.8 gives 0.05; 13.4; 13.8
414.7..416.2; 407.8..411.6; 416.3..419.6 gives -0.02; 13.4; 13.2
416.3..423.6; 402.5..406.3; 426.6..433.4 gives 0.02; 13.1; 14.1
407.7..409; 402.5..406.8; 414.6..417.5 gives -0.08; 13.1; 13.2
